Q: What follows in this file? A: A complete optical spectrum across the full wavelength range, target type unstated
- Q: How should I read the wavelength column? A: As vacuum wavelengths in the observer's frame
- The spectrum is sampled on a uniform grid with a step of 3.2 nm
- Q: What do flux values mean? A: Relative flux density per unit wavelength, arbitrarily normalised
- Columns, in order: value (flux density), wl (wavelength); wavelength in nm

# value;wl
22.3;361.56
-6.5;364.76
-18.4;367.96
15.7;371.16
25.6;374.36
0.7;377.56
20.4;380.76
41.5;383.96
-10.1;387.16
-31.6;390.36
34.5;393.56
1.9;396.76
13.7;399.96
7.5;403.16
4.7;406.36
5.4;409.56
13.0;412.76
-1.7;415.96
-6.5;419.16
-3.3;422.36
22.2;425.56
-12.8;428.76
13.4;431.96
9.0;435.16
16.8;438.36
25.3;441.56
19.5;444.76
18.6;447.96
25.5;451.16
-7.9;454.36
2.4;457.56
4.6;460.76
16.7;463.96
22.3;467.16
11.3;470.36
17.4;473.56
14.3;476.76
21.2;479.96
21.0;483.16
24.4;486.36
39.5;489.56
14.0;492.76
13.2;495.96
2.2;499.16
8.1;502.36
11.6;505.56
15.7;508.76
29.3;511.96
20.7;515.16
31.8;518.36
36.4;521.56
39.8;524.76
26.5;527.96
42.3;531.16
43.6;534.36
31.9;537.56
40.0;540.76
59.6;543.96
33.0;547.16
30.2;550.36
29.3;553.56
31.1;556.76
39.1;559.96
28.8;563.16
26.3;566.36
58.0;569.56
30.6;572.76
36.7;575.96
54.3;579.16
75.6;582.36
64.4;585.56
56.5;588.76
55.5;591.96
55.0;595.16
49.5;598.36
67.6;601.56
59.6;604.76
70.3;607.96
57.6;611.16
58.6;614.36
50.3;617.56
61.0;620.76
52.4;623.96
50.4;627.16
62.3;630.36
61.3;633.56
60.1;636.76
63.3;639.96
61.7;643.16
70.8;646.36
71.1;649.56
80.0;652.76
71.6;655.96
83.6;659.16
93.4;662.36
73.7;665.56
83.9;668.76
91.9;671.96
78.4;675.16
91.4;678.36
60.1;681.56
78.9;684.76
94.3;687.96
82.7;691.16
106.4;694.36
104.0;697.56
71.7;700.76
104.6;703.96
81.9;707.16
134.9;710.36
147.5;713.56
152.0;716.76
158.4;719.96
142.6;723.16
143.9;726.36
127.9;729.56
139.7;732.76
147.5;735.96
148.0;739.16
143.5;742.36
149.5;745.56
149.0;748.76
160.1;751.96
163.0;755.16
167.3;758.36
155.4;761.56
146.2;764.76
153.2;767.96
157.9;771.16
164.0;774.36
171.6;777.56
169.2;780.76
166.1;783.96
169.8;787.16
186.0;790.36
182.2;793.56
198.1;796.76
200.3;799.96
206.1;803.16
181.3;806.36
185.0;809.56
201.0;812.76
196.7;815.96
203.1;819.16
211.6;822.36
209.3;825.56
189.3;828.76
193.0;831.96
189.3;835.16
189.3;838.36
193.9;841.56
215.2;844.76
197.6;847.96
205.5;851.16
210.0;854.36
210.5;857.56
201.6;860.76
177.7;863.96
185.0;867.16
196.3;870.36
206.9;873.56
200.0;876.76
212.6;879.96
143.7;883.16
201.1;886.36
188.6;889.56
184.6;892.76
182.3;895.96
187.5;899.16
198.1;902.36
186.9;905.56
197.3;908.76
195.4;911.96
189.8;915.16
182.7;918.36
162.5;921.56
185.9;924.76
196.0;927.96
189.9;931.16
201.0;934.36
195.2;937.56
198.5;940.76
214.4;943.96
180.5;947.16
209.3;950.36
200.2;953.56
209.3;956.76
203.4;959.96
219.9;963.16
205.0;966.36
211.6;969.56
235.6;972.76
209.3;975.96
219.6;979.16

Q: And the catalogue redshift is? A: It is 0.779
